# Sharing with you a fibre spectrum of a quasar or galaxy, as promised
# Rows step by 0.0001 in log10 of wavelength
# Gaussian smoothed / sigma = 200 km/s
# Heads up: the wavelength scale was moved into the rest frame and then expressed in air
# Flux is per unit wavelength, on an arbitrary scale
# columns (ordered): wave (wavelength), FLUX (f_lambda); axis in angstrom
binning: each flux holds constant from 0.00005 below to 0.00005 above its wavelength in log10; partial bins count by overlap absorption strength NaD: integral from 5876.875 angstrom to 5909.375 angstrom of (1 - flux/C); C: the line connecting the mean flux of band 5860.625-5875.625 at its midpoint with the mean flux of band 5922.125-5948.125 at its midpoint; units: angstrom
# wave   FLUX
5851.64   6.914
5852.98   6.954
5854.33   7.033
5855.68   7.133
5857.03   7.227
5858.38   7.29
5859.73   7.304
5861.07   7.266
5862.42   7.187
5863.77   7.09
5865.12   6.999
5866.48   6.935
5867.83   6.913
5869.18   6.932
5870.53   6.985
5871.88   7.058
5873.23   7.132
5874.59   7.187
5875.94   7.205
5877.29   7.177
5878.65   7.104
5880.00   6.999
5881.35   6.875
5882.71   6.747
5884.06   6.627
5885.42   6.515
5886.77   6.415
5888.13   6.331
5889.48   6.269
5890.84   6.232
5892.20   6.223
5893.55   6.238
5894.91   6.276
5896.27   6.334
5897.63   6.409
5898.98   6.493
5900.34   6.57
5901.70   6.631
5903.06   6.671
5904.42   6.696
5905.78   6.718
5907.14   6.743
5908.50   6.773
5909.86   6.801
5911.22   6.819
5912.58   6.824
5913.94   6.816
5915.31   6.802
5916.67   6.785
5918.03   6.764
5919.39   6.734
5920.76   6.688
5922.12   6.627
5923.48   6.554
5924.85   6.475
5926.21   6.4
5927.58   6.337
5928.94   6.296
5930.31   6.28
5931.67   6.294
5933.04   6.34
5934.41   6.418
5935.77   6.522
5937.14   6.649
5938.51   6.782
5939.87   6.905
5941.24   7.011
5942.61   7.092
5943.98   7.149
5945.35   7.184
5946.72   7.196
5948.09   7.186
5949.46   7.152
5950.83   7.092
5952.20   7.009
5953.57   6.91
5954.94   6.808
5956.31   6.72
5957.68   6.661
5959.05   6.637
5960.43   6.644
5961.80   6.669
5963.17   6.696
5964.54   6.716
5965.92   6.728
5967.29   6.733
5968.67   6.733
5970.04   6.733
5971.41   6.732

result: 1.6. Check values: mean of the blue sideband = 7.06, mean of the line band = 6.58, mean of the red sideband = 6.67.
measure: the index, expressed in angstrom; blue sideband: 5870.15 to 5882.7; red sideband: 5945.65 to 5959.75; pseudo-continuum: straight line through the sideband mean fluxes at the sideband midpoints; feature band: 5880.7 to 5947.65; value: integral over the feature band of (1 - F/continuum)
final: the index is 3.6 angstrom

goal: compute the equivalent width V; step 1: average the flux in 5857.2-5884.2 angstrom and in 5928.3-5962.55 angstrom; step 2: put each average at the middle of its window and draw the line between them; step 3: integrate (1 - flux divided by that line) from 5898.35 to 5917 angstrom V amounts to 0.5 angstrom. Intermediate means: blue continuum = 7.06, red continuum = 6.78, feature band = 6.72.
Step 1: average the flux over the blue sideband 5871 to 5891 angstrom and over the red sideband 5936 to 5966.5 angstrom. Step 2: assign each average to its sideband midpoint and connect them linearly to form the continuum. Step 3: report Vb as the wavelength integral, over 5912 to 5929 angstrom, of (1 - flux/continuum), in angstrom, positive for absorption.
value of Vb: 0.5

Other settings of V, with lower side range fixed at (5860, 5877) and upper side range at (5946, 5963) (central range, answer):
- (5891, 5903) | 1.1 angstrom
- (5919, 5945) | 1.2 angstrom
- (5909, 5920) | 0.3 angstrom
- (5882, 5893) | 1.0 angstrom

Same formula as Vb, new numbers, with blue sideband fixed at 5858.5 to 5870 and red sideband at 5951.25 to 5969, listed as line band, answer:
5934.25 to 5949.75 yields -0.3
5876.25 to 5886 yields 0.2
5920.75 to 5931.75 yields 0.7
